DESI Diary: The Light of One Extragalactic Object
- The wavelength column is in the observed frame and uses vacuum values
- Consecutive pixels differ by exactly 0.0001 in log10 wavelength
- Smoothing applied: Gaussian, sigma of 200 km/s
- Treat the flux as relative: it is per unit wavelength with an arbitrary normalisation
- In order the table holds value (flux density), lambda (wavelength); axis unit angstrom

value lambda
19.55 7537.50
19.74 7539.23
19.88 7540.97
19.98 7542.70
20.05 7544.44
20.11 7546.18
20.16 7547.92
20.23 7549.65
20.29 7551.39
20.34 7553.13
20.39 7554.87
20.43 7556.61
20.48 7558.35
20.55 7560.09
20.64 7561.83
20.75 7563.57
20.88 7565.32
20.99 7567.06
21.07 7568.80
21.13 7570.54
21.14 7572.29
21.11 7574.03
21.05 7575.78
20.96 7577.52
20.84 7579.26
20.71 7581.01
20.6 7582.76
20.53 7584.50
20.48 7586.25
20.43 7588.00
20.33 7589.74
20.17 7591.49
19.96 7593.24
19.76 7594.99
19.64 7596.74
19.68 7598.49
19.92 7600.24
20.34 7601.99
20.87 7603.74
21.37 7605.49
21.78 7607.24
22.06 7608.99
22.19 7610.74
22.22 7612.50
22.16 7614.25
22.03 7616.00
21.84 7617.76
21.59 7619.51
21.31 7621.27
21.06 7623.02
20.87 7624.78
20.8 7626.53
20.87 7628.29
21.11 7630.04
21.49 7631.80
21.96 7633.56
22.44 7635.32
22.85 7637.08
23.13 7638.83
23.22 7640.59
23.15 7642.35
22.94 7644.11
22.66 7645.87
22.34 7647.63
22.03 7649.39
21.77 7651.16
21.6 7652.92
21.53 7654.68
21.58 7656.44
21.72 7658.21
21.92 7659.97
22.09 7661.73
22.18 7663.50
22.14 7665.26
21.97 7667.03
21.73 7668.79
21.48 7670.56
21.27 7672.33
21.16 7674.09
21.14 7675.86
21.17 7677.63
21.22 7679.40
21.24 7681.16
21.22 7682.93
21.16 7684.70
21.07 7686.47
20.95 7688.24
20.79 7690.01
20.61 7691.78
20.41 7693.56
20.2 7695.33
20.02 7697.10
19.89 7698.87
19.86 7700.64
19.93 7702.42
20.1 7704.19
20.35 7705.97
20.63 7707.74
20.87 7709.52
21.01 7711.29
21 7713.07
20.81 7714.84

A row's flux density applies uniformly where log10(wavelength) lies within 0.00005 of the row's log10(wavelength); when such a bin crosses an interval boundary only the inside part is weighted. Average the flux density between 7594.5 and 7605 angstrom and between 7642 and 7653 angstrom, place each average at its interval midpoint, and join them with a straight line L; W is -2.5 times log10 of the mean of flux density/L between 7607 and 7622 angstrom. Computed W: -0.06 mag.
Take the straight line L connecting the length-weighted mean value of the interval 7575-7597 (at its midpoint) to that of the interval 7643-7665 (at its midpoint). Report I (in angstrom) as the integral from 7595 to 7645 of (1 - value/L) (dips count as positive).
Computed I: -0.8 angstrom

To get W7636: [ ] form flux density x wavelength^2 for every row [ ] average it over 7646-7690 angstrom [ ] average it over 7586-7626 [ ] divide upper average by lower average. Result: 1.0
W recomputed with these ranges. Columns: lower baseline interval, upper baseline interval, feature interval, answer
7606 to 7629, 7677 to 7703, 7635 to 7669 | -0.056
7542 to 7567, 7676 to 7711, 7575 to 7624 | -0.024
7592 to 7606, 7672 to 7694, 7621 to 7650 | -0.076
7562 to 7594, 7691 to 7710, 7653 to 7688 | -0.060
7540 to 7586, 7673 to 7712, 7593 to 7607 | 0.018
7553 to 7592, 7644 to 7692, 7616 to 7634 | -0.006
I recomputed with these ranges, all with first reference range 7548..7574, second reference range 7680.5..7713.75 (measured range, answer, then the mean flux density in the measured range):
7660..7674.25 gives -0.8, 21.8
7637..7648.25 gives -1.3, 22.9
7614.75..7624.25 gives -0.4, 21.6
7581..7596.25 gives 0.3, 20.3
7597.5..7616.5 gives -0.6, 21.3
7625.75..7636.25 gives -0.4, 21.4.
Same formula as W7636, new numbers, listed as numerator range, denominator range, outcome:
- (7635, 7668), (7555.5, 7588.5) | 1.09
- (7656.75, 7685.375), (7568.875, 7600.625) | 1.08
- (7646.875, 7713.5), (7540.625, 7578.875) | 1.06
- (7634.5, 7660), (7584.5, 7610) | 1.10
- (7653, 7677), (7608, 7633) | 1.02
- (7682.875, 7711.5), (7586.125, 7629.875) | 1.00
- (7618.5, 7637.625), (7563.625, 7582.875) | 1.04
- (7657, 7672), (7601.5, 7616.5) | 1.02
